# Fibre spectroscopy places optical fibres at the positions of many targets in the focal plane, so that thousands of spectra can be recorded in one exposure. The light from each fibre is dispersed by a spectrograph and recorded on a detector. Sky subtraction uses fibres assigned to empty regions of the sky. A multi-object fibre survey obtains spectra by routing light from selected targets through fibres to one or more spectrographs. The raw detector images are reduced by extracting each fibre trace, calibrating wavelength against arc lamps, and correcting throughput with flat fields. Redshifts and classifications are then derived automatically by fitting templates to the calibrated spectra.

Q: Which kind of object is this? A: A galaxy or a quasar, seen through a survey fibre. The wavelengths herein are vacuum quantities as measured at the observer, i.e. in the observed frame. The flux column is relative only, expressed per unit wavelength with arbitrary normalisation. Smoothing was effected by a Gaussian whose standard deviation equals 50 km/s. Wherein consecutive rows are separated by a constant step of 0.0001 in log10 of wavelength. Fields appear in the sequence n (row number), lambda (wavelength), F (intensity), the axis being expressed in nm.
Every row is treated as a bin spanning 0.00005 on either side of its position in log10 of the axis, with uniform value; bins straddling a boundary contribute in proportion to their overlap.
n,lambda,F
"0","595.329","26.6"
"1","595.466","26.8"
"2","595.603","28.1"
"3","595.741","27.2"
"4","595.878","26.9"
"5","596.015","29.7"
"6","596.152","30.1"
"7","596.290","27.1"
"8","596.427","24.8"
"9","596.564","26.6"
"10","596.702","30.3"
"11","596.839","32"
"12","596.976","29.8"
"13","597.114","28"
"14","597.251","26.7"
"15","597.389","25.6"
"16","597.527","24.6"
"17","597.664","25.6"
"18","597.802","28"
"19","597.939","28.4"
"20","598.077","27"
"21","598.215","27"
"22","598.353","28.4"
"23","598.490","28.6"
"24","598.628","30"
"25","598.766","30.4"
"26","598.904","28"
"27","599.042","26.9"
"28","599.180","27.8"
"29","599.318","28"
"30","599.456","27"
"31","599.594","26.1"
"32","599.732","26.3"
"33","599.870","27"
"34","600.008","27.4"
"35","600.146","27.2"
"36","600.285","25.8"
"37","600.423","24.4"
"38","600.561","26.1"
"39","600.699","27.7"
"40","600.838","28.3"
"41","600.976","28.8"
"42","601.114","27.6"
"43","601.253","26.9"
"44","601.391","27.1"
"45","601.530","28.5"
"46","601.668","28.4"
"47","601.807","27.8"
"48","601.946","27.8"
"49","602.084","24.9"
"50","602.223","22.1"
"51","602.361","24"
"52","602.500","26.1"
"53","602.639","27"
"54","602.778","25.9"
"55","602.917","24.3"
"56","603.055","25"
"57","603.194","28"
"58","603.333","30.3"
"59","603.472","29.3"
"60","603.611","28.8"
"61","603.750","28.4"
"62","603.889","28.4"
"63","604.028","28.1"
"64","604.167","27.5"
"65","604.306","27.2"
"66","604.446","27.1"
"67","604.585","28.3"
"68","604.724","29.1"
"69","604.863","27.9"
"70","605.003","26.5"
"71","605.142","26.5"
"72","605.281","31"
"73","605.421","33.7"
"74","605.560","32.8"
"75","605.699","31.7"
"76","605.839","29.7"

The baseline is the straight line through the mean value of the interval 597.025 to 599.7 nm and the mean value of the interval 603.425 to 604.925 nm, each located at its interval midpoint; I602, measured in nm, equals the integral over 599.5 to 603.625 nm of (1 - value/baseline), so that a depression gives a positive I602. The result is 0.157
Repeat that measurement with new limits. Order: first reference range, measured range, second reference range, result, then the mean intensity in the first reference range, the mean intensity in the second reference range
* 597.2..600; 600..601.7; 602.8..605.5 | 0.03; 27.4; 28.2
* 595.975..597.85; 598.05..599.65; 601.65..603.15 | -0.06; 27.7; 25.7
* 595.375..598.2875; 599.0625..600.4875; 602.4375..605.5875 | 0.06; 27.6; 28.1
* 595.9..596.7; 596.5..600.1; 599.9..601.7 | -0.02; 27.8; 27.2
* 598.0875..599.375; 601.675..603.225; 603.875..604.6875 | 0.12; 28.3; 27.8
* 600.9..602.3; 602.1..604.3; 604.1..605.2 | 0.03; 27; 27.5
